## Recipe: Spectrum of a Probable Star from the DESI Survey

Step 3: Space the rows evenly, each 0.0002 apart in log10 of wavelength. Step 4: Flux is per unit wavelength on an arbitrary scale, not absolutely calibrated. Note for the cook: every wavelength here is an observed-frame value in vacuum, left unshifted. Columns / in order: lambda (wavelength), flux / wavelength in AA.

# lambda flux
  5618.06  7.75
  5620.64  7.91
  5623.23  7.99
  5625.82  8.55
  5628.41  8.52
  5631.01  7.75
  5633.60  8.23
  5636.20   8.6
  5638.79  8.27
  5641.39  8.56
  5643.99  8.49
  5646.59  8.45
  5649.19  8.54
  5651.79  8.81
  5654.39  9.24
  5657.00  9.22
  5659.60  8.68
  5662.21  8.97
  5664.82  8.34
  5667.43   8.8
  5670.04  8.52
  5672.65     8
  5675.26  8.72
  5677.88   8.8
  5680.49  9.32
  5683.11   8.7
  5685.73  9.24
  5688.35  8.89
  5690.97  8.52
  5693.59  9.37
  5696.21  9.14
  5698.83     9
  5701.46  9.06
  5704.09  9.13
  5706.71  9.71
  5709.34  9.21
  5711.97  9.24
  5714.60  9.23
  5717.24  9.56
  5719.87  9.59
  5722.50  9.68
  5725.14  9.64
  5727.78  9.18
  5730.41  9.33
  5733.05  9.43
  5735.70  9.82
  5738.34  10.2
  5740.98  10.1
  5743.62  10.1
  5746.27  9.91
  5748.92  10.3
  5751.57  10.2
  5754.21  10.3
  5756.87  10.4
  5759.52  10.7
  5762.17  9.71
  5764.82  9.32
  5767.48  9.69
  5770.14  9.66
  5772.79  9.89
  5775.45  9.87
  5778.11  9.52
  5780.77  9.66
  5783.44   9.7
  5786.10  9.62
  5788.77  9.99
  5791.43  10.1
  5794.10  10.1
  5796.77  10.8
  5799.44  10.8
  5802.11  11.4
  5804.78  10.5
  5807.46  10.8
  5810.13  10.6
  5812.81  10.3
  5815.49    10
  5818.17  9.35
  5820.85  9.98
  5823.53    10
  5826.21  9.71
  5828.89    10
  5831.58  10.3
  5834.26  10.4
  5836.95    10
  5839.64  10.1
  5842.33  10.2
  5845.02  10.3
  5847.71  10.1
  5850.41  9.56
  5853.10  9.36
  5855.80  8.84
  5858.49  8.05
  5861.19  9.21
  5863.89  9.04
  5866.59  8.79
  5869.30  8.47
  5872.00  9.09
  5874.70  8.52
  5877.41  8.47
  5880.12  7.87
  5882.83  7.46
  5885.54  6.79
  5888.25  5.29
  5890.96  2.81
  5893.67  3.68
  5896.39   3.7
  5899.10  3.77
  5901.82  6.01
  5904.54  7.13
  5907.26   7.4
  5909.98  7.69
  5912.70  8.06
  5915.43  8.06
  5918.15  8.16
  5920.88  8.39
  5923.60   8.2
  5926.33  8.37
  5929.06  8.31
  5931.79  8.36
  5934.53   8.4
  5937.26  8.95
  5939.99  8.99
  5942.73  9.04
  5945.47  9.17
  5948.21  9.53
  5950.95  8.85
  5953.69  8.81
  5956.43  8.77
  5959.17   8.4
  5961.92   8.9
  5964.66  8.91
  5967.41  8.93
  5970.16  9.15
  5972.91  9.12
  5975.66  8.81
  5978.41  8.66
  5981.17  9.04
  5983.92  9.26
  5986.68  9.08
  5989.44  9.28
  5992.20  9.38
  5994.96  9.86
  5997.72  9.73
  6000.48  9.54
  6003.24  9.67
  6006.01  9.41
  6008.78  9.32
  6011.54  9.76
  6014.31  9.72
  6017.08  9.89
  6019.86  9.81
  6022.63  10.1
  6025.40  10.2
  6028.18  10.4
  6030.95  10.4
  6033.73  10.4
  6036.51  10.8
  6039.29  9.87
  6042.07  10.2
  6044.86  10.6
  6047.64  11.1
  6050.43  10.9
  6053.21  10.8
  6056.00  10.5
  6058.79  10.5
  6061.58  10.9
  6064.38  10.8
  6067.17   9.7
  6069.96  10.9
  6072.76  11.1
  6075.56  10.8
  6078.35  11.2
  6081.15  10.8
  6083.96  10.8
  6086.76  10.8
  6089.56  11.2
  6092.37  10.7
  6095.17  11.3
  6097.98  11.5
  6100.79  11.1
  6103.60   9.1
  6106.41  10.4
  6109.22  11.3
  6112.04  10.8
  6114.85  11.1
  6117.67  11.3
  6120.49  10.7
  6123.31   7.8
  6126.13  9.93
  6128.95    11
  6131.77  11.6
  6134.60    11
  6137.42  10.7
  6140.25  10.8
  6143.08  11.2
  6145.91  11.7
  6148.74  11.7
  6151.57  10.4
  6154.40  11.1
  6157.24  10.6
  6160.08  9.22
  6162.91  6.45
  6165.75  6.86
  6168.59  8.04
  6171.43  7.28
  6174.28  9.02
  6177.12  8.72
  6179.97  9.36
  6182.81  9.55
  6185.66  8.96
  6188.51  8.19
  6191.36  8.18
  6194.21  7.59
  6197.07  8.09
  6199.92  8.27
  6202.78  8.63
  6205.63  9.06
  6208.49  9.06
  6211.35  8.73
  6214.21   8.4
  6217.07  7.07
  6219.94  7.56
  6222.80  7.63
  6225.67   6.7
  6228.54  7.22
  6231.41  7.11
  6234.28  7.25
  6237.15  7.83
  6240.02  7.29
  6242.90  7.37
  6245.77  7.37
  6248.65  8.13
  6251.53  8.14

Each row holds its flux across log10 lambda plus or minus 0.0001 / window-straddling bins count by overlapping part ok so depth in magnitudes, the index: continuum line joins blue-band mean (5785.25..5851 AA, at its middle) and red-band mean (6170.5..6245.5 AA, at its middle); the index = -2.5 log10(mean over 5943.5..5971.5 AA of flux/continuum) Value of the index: 0.06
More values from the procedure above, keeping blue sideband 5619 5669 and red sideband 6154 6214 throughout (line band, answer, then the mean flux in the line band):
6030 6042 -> -0.21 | 10.3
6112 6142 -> -0.23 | 10.6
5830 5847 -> -0.19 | 10.2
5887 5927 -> 0.31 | 6.42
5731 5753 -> -0.17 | 9.99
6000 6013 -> -0.12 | 9.54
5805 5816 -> -0.22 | 10.5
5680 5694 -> -0.05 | 8.96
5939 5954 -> -0.07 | 9.08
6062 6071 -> -0.22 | 10.5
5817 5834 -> -0.16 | 9.93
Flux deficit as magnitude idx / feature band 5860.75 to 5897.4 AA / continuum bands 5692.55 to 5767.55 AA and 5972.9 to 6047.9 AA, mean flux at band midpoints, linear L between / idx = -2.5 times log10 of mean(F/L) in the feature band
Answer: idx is 0.35 mag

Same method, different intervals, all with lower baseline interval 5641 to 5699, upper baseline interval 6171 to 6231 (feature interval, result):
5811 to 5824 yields -0.152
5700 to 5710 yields -0.062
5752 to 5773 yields -0.148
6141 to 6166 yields -0.211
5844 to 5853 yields -0.150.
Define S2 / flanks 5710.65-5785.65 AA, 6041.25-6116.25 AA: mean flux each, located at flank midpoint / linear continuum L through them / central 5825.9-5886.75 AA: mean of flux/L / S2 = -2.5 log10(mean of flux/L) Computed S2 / 0.11 mag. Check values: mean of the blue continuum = 9.78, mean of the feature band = 9.15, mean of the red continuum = 10.8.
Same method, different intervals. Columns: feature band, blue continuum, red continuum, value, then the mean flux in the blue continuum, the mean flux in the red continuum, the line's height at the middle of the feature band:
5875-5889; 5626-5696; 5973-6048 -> 0.26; 8.68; 9.76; 9.36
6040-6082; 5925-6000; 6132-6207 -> -0.17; 8.97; 9.29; 9.12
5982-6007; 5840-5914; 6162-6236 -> -0.21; 7.64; 8.05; 7.79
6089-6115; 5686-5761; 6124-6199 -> -0.14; 9.6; 9.48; 9.5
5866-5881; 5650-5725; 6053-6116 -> 0.16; 9.03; 10.8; 9.85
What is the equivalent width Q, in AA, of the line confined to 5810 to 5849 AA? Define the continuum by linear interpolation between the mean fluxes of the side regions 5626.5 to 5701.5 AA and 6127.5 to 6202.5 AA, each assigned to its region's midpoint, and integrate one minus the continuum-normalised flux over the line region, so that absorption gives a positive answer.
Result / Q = -4.9 AA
